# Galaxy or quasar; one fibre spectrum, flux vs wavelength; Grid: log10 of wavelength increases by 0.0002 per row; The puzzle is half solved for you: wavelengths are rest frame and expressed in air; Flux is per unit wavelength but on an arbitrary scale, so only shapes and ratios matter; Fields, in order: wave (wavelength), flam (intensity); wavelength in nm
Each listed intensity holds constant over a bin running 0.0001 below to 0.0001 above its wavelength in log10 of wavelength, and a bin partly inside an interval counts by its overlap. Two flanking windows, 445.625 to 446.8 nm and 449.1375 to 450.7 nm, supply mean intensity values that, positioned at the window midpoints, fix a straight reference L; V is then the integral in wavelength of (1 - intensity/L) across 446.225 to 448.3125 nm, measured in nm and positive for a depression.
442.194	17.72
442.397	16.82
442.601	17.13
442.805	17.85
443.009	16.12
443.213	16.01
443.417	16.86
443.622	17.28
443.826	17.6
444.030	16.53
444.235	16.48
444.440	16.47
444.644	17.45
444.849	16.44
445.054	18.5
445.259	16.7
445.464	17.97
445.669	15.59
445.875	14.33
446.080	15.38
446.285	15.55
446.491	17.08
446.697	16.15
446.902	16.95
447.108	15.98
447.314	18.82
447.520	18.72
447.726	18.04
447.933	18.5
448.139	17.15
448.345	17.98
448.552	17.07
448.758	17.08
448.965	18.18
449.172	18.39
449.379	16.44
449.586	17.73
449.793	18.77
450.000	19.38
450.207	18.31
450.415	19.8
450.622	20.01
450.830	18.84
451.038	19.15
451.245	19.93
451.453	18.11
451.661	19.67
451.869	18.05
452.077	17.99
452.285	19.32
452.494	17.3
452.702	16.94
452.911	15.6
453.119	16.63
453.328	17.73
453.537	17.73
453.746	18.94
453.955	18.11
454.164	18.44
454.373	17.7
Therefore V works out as -0.105 nm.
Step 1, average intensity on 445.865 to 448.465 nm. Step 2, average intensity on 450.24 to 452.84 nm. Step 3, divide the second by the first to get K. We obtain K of 1.10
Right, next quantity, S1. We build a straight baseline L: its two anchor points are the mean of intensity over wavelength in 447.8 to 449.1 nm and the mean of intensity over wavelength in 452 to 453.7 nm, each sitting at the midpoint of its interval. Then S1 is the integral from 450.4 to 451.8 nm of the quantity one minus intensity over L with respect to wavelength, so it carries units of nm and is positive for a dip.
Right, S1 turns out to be -0.140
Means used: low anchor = 17.7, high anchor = 17.4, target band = 19.3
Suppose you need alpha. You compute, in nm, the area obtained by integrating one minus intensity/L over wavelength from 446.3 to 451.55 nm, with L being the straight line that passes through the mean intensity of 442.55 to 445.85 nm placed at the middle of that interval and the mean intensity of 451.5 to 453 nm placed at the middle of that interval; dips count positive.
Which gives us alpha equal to -0.18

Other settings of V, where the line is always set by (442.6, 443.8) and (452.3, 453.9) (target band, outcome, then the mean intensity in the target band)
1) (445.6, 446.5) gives 0.09 nm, 15.4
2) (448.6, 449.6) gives -0.02 nm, 17.5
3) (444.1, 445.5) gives -0.01 nm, 17.1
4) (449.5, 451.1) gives -0.16 nm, 19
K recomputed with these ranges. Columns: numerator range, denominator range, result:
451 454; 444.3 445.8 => 1.07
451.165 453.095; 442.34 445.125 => 1.06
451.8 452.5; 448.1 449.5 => 1.05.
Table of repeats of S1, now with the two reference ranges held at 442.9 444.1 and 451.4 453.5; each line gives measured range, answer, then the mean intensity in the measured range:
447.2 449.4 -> -0.08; 17.9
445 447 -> 0.08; 16.4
